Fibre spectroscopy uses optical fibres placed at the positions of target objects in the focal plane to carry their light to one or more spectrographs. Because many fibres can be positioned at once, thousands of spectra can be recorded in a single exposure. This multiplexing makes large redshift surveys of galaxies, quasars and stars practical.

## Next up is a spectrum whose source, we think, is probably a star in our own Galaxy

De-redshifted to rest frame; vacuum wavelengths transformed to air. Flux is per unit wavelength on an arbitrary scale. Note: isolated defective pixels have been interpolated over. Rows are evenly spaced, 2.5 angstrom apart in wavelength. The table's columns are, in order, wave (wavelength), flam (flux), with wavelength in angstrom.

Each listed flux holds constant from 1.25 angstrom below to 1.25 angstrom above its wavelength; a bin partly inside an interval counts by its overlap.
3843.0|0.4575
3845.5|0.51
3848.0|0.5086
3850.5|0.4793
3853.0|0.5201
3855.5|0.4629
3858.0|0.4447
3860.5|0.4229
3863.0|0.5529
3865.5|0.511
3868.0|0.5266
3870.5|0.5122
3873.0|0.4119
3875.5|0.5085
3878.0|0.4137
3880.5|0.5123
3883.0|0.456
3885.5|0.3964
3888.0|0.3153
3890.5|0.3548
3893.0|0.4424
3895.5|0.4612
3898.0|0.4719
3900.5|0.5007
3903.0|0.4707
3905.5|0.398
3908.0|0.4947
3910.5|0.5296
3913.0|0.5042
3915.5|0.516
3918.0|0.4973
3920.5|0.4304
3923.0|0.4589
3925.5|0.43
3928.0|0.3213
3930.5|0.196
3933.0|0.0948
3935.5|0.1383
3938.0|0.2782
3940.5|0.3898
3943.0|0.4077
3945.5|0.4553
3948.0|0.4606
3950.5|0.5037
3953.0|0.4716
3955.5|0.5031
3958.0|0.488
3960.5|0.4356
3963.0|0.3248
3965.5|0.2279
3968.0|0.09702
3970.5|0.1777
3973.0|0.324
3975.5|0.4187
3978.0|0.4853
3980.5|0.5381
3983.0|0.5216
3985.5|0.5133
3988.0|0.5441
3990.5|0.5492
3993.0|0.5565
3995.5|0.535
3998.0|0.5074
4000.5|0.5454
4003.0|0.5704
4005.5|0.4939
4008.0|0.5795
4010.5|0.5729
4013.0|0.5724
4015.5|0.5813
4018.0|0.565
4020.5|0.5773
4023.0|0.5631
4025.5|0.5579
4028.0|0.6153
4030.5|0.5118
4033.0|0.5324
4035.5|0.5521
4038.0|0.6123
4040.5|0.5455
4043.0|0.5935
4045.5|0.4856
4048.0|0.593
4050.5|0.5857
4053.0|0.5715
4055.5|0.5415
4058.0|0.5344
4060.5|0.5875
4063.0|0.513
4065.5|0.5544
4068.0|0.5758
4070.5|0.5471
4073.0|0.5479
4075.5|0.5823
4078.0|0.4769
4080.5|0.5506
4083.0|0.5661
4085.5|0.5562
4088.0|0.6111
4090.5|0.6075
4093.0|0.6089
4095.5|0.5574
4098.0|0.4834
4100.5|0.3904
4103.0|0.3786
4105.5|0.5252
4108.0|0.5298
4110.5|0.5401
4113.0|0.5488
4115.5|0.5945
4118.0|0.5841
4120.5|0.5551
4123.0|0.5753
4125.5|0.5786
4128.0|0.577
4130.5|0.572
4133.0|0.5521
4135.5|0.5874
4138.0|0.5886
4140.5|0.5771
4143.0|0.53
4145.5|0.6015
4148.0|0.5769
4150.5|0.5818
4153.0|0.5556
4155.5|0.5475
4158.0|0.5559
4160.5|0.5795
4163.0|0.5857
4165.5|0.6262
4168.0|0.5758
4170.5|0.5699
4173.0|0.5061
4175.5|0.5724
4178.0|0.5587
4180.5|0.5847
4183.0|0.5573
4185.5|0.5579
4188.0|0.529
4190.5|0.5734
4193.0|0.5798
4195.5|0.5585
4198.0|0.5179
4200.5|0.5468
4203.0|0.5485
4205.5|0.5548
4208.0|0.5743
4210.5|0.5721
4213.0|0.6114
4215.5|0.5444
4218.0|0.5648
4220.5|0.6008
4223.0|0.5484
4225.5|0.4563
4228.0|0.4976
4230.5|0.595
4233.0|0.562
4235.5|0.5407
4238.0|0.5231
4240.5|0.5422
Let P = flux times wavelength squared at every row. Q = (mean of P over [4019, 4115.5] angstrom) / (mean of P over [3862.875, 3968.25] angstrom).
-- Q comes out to 1.42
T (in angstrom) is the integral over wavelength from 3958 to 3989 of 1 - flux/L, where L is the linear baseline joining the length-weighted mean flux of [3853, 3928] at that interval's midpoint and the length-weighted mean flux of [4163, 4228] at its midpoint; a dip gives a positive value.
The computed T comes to 6.43 angstrom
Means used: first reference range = 0.461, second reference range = 0.559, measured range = 0.387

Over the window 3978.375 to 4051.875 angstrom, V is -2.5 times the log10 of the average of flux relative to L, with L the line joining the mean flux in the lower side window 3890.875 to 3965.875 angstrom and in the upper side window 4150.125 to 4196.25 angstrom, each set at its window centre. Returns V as -0.19 mag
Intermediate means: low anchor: 0.412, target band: 0.553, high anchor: 0.566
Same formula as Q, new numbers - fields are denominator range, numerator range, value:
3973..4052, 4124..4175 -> 1.12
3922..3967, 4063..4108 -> 1.58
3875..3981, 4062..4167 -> 1.52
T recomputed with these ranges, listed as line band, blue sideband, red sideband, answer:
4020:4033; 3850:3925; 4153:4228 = -1.3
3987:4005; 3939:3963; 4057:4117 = -2.4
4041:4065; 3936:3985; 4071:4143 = -3.1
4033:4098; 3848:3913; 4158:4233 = -4.9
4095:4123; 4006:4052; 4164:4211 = 2.2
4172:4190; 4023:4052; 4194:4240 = 0.0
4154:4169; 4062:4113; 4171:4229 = -0.8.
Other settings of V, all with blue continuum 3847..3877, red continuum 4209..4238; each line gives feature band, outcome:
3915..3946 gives 0.391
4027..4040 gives -0.089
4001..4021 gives -0.098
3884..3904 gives 0.159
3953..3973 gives 0.458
